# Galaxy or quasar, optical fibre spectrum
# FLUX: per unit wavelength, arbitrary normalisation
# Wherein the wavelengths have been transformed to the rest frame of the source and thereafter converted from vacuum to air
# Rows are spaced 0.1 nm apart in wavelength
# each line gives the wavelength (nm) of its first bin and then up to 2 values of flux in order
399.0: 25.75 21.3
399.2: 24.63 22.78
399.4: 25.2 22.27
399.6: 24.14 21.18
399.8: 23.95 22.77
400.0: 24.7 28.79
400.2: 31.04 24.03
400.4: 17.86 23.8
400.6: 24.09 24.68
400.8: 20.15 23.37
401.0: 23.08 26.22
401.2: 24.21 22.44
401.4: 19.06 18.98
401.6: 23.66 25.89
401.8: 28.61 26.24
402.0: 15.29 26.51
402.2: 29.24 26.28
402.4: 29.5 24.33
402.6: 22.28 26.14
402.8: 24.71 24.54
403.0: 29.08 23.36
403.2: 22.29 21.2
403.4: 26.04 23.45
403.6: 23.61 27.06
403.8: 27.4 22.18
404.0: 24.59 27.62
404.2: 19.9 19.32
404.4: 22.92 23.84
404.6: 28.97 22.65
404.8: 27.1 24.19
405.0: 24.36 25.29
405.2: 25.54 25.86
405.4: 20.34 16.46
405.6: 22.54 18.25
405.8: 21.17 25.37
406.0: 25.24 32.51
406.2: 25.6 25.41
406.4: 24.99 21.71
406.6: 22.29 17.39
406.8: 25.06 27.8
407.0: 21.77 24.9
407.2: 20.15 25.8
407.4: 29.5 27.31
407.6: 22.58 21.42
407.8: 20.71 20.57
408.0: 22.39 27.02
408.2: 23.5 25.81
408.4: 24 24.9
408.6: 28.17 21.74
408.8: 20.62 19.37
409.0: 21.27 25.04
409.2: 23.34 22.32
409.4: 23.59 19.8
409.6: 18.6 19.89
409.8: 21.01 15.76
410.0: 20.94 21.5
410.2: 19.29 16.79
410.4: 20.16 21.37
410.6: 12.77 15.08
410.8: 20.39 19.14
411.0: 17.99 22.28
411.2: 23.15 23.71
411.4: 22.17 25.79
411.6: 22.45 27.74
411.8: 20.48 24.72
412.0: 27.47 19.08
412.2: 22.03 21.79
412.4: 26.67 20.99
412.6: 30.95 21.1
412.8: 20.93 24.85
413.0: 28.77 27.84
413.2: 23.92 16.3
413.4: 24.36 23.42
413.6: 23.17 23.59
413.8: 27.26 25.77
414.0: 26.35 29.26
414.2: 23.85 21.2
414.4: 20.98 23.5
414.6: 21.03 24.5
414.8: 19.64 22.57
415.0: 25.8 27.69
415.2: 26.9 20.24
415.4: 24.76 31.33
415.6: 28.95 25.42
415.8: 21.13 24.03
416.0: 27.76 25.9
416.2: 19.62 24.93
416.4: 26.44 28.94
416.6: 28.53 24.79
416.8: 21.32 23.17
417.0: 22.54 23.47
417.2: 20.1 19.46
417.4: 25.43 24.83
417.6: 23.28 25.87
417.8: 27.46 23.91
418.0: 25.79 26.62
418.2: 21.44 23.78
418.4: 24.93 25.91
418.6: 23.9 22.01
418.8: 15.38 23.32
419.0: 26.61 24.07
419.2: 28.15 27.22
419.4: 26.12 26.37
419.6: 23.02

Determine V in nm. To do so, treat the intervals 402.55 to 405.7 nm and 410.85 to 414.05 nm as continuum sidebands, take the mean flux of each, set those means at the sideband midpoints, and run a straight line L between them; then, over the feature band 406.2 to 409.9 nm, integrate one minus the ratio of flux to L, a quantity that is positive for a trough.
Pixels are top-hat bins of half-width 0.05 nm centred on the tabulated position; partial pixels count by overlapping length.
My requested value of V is 0.12 nm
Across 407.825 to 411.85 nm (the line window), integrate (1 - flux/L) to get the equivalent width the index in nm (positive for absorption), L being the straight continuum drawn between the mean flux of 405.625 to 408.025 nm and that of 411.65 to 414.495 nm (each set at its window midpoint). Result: 0.40 nm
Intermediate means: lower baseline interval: 23.7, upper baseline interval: 24.1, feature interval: 21.5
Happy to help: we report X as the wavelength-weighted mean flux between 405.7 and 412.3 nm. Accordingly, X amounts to 22.5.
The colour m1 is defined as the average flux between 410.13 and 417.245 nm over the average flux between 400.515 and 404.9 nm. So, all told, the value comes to 0.97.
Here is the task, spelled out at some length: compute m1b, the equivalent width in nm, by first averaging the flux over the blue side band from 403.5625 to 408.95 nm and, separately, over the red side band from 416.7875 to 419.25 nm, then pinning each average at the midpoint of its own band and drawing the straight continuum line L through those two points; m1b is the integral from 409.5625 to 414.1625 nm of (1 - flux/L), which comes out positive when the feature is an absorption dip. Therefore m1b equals 0.27 nm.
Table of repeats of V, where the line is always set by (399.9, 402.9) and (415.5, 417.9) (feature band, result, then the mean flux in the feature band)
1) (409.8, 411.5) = 0.33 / 19.8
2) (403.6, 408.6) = 0.08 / 24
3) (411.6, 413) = 0.04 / 23.9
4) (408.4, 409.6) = 0.09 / 22.6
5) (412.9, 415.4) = 0.05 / 24.1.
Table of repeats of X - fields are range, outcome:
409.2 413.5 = 21.8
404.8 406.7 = 23.7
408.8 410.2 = 20.9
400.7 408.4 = 24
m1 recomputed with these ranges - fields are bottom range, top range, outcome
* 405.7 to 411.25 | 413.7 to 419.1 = 1.09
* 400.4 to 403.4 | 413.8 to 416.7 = 1.04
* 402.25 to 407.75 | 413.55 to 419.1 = 1.00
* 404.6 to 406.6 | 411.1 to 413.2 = 1.00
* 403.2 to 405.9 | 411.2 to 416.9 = 1.03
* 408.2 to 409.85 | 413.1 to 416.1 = 1.08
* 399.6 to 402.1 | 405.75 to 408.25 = 1.02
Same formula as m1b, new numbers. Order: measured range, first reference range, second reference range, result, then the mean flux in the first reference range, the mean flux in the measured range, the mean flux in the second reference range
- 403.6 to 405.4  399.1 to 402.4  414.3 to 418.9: -0.04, 24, 24.5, 24.1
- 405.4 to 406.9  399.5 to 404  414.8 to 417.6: 0.07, 24.2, 23.2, 24.6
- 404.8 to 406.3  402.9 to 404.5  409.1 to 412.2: -0.05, 24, 23.9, 21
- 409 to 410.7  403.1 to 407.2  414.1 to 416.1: 0.29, 23.8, 20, 24.4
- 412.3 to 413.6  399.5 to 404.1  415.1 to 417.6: 0.03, 24.3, 24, 24.6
